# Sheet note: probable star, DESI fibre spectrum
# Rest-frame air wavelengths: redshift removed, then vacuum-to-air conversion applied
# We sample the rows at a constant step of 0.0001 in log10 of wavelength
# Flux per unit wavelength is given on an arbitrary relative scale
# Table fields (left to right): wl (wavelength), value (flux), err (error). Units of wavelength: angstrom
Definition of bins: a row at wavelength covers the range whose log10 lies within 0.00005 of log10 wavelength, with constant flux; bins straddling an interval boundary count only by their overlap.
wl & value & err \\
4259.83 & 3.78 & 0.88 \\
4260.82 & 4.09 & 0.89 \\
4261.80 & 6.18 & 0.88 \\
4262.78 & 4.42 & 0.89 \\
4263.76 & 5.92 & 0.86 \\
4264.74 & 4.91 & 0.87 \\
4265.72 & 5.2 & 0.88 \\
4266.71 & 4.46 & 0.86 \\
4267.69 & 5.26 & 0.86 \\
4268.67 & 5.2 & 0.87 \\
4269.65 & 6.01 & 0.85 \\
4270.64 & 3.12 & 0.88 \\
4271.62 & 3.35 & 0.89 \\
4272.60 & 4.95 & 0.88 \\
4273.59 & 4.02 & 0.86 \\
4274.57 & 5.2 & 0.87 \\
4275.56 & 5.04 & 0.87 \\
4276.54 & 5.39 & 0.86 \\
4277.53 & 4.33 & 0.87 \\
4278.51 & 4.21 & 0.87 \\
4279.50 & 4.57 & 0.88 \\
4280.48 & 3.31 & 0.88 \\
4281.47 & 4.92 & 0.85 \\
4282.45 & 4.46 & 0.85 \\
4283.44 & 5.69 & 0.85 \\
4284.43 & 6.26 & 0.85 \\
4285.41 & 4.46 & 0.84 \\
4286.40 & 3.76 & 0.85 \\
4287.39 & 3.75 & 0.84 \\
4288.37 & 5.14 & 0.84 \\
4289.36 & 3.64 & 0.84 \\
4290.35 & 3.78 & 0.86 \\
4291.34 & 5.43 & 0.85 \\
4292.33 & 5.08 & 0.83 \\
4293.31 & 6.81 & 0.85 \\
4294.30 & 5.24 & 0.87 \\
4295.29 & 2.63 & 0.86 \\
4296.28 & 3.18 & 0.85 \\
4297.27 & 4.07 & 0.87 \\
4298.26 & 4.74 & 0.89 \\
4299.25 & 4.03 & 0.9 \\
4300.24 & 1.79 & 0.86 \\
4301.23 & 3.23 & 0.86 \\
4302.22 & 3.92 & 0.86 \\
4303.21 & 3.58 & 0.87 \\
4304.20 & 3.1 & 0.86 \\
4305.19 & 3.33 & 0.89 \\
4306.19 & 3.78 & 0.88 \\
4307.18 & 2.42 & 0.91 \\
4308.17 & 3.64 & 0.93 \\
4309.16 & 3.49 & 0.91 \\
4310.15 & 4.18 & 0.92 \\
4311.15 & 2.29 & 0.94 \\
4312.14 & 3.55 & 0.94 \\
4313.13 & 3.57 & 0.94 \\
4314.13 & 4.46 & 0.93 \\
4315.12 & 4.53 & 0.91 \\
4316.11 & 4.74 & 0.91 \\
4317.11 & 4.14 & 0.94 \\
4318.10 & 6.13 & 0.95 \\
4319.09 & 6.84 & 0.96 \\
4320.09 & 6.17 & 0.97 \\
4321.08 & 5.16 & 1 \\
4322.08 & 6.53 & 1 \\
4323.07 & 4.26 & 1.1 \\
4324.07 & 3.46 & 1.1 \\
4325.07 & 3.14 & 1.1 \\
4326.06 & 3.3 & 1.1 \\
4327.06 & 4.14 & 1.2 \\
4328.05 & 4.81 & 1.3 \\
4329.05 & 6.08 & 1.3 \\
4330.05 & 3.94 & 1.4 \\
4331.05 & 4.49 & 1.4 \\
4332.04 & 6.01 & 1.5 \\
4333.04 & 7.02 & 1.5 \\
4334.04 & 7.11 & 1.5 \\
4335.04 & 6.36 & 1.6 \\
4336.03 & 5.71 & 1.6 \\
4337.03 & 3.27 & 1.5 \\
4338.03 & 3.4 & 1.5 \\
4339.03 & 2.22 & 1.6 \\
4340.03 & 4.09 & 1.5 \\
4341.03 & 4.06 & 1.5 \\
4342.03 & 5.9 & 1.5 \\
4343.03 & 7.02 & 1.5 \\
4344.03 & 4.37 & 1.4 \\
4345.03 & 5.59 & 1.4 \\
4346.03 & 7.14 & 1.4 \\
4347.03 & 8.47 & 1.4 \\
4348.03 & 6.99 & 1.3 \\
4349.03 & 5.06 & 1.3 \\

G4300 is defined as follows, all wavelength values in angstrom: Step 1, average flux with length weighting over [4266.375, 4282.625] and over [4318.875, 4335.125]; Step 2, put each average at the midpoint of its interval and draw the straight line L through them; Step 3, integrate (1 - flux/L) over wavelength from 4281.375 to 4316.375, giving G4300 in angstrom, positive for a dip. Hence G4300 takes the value 5.63 angstrom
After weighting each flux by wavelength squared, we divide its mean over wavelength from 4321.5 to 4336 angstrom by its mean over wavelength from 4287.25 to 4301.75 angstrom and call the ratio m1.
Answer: 1.2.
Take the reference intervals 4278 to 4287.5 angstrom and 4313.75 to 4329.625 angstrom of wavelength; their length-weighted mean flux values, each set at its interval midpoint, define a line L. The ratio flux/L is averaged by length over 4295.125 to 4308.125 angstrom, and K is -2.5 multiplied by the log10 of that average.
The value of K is 0.36 mag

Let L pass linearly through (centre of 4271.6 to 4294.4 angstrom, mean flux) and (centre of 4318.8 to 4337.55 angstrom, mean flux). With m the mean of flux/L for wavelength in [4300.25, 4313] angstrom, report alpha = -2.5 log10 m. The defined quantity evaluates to 0.43 mag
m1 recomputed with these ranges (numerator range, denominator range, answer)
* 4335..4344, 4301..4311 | 1.35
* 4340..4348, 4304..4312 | 1.85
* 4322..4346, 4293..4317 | 1.32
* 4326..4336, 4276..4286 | 1.17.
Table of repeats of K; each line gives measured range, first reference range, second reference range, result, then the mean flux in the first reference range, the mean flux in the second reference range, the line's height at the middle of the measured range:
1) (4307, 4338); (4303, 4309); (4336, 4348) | -0.128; 3.31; 5.15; 4.15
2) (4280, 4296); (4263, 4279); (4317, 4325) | 0.073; 4.78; 5.28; 4.95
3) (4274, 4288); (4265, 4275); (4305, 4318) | -0.054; 4.68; 3.78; 4.44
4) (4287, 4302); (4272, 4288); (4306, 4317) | 0.014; 4.64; 3.71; 4.21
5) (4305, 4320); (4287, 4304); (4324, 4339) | 0.074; 4.11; 4.77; 4.42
